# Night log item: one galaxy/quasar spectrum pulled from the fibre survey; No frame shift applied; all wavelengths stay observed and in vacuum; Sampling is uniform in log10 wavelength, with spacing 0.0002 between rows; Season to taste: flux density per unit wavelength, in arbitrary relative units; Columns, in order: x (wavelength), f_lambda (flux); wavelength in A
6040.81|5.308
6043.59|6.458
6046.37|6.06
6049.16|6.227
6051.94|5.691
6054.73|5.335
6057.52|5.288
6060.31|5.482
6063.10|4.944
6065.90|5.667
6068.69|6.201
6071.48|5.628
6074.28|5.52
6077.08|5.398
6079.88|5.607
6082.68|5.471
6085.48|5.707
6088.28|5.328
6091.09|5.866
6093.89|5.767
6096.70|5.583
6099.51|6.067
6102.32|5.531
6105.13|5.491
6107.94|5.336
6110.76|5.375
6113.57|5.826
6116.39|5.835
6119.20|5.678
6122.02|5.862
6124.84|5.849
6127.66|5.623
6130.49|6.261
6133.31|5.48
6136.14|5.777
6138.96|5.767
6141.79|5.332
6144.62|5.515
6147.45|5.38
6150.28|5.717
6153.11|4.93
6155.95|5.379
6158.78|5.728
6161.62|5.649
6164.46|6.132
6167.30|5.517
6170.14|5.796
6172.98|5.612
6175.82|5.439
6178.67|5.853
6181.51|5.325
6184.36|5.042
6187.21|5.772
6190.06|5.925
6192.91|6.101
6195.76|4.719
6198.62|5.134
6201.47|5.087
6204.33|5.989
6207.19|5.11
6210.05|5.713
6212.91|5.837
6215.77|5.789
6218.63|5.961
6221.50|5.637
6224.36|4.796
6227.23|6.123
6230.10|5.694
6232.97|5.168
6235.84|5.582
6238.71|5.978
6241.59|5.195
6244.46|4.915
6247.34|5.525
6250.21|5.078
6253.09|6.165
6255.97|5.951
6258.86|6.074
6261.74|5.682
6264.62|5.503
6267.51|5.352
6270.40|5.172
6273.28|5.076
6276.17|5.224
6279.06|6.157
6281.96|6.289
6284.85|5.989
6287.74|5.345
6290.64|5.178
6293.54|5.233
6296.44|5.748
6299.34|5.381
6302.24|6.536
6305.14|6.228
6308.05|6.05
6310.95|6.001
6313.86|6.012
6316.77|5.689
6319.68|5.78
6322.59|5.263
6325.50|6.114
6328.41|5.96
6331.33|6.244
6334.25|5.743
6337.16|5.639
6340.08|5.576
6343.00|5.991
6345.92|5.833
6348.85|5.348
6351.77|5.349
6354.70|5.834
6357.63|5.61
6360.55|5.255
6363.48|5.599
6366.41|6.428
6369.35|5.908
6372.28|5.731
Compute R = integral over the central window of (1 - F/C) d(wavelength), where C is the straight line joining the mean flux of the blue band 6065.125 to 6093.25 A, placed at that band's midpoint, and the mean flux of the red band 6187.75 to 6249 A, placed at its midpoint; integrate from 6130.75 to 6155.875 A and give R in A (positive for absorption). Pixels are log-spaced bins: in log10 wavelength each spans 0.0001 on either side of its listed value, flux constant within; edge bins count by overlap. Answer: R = 0.3 A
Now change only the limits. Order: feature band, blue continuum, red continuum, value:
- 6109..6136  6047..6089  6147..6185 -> -0.9 A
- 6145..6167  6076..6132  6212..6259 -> 0.4 A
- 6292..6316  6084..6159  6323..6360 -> -0.7 A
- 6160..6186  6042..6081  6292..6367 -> 0.6 A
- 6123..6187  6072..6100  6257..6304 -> 0.2 A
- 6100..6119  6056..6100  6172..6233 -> -0.1 A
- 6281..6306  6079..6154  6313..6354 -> -0.1 A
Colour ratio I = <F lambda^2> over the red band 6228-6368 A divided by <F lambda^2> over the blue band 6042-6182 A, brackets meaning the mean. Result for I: 1.1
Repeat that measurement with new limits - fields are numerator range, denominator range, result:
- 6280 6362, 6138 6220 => 1.08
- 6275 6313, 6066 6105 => 1.10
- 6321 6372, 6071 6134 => 1.10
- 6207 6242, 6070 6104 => 1.04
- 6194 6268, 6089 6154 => 1.02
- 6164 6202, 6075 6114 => 1.02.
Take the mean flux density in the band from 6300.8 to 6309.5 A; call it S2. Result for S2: 6.27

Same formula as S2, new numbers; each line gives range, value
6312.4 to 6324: 5.69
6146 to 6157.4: 5.36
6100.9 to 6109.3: 5.46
